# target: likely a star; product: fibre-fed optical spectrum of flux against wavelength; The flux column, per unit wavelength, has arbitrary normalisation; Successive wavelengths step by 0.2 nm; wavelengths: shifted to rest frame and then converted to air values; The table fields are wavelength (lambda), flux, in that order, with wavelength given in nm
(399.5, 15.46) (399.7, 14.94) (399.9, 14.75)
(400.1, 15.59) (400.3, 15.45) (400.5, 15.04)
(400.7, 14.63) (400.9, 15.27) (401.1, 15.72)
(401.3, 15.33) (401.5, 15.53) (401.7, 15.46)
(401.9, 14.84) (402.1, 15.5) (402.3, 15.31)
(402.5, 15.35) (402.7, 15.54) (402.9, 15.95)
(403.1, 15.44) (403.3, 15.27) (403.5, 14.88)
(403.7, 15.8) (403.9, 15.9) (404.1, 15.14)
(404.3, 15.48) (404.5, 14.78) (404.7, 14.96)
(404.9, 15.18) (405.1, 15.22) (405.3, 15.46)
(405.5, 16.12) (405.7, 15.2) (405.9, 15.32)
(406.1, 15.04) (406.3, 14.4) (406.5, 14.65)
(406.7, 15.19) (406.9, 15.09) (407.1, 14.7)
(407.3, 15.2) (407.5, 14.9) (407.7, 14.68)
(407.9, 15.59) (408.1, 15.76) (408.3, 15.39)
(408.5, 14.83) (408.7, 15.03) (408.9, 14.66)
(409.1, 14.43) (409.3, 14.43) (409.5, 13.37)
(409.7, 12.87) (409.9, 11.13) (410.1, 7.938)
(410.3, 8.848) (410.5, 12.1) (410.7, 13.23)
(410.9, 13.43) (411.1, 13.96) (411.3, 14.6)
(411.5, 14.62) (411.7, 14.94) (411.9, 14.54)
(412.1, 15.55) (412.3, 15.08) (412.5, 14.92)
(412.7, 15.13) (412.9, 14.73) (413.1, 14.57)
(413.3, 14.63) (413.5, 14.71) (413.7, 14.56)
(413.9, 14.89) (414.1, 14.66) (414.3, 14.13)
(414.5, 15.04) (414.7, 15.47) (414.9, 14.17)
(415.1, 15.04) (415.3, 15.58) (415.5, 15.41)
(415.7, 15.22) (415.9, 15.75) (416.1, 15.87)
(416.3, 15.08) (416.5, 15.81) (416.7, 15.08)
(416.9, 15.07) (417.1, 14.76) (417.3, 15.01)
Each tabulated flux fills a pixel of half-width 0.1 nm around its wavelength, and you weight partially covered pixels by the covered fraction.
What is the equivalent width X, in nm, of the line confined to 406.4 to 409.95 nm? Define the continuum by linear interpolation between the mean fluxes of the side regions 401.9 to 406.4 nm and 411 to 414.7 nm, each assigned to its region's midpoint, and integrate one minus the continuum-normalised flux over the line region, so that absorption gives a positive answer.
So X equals 0.109 nm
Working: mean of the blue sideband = 15.3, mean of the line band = 14.6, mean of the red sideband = 14.8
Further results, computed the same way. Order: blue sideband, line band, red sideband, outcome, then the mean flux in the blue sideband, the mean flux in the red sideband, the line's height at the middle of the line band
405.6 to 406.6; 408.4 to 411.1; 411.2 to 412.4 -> 0.37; 14.9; 14.9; 14.9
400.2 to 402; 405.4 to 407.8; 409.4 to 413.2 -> -0.13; 15.3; 13.5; 14.3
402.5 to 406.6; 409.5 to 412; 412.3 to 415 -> 0.37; 15.3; 14.8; 14.9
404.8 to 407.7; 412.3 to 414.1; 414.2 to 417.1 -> 0.05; 15.1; 15.2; 15.2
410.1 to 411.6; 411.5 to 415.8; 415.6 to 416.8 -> -0.25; 12.6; 15.5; 14.1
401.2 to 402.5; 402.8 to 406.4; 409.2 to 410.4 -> -0.35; 15.3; 11.4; 14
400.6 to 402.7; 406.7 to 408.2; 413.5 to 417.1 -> 0.01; 15.3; 15.1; 15.2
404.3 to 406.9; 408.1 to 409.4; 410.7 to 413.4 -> 0.00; 15.1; 14.6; 14.9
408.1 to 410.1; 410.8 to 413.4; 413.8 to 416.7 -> -0.04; 13.8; 15.1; 14.5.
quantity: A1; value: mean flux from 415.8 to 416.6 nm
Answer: 15.6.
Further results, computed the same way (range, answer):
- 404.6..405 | 15.1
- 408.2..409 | 15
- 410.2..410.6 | 10.5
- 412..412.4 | 15.3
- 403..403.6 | 15.2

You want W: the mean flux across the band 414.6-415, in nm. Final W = 14.8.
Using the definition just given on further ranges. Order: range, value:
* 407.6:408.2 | 15.3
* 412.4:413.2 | 14.8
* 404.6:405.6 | 15.4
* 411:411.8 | 14.5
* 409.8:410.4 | 9.31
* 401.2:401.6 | 15.4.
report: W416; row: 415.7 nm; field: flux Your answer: 15.22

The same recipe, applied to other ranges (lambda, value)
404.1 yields 15.14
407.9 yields 15.59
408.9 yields 14.66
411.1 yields 13.96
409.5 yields 13.37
